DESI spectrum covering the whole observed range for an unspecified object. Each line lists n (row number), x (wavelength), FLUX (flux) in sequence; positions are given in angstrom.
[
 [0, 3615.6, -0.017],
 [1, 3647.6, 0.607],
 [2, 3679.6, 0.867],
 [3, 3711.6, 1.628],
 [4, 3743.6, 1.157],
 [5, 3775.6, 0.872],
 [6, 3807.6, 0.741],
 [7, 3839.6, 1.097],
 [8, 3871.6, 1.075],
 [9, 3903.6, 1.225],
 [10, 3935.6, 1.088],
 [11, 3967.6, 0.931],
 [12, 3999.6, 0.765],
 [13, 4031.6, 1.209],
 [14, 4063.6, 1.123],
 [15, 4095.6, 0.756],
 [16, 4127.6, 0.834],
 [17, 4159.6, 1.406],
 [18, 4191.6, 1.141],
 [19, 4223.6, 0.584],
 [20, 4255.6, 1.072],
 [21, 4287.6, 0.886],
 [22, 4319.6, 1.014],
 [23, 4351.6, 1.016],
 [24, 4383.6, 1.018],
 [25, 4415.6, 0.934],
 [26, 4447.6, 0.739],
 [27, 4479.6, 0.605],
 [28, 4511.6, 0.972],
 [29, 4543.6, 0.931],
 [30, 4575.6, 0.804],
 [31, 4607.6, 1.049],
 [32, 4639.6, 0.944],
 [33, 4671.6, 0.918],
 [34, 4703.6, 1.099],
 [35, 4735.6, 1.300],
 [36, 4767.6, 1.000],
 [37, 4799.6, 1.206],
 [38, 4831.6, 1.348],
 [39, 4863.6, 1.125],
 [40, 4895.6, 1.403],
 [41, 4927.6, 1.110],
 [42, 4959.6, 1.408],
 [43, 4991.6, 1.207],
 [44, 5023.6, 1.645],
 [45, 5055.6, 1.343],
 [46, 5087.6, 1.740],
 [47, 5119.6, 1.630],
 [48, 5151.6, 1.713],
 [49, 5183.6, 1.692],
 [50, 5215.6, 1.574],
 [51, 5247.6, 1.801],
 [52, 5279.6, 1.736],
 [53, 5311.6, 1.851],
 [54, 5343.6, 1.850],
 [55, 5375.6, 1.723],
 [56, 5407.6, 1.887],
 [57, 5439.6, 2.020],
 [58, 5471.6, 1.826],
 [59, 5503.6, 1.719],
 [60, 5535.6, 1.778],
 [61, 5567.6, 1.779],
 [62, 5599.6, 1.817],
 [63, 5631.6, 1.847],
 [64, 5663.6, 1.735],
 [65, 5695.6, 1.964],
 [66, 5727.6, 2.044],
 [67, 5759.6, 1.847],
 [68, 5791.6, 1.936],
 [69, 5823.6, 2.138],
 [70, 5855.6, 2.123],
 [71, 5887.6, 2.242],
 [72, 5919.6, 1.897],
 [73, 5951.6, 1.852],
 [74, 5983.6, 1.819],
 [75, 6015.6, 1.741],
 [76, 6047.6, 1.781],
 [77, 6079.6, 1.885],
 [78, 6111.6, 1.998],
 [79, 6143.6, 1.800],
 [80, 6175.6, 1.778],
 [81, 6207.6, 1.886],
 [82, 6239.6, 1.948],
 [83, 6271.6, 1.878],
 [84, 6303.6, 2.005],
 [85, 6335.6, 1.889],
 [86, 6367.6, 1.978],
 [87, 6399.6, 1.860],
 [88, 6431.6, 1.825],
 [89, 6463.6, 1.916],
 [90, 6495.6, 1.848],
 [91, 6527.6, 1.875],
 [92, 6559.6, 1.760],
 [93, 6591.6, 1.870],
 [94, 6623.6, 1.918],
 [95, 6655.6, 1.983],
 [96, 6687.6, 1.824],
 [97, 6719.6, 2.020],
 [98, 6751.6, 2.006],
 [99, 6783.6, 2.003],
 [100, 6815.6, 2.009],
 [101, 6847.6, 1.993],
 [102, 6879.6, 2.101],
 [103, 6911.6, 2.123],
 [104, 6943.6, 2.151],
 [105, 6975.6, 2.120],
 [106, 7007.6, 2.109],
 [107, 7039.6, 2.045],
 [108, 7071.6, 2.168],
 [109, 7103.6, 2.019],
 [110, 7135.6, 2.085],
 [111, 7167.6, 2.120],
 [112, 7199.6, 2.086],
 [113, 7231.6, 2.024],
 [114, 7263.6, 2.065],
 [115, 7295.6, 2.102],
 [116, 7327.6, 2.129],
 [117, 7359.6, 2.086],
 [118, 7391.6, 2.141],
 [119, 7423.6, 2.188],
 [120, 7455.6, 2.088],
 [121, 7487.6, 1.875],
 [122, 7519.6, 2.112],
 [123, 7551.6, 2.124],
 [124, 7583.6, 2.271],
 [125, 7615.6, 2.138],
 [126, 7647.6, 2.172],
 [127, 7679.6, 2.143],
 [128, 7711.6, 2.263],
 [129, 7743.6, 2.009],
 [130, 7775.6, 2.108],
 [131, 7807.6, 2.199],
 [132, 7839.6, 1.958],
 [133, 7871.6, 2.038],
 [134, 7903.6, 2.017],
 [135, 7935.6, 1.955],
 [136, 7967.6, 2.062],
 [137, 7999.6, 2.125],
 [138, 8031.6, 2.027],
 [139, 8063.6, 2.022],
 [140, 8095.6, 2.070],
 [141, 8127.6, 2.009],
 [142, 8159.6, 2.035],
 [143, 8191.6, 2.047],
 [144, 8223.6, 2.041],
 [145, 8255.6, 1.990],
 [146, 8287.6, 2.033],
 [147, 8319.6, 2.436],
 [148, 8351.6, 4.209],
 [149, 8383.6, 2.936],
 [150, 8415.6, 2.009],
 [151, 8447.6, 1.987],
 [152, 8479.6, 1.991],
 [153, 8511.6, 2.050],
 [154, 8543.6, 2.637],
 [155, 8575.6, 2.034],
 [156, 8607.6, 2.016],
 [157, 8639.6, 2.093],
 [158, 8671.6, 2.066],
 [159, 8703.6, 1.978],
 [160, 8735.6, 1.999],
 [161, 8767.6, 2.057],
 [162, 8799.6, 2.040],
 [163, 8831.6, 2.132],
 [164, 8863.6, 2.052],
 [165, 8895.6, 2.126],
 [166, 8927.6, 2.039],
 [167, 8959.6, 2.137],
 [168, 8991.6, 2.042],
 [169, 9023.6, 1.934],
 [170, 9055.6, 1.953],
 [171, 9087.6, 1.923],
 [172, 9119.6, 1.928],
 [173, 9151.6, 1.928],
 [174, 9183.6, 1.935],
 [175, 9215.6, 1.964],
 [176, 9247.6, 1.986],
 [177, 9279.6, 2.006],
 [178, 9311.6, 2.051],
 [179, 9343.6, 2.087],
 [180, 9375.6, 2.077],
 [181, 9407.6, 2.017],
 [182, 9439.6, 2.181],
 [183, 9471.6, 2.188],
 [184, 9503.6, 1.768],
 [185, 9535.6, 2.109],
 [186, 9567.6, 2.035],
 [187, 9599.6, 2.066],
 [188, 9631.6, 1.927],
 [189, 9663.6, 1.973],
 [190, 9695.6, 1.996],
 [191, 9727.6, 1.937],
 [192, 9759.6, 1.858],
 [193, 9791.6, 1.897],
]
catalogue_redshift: 0.27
